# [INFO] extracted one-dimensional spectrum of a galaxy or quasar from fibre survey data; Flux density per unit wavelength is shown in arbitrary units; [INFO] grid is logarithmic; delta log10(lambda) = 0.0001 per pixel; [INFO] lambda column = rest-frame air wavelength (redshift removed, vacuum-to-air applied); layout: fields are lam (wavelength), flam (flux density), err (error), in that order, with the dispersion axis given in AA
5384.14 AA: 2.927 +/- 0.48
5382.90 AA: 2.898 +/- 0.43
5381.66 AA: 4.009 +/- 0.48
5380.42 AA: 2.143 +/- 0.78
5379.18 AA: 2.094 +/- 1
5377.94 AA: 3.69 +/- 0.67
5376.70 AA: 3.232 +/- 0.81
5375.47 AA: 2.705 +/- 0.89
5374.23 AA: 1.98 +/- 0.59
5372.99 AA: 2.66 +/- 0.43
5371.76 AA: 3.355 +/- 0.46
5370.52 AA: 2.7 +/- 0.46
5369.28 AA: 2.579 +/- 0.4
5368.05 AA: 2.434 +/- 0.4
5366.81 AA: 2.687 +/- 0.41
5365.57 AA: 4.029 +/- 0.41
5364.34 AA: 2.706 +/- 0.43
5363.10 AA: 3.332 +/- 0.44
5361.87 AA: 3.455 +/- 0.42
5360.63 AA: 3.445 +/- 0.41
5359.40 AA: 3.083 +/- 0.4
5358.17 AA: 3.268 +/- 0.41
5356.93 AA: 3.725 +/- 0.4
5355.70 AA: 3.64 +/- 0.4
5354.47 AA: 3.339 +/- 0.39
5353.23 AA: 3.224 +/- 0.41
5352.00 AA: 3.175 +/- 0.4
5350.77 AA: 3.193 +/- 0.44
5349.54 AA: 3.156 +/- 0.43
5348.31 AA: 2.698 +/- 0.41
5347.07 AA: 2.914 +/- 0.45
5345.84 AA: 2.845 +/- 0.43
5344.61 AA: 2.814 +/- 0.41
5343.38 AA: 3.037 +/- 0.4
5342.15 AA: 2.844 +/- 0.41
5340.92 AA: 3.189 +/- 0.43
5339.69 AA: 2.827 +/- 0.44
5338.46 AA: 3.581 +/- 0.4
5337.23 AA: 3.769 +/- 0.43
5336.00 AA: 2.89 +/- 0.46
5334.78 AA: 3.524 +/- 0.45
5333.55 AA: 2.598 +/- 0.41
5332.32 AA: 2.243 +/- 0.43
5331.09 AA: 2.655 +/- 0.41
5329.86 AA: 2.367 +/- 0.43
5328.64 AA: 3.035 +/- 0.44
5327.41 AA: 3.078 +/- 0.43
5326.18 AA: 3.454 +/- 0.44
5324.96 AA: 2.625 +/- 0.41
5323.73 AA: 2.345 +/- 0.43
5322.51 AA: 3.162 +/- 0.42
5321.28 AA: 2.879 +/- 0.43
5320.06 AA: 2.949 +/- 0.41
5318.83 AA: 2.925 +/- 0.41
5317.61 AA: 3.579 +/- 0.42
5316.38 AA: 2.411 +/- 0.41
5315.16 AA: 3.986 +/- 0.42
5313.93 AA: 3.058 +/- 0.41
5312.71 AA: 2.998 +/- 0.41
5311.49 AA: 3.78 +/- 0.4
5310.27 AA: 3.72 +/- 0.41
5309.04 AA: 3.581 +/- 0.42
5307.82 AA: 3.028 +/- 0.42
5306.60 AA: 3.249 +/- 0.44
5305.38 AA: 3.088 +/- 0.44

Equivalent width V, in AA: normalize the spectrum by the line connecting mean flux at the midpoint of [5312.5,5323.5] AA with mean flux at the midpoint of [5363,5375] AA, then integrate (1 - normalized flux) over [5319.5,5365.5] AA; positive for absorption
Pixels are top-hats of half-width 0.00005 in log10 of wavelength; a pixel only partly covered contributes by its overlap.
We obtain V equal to -1.8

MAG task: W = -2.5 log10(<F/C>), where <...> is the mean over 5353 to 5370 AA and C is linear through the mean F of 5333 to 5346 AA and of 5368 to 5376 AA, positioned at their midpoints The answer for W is -0.15 mag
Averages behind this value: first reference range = 3.1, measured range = 3.21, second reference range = 2.64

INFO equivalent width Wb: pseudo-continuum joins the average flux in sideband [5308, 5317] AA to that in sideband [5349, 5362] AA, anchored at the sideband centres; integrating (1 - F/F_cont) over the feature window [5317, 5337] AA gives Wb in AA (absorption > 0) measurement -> 2.6 AA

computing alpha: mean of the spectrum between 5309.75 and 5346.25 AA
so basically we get 3.04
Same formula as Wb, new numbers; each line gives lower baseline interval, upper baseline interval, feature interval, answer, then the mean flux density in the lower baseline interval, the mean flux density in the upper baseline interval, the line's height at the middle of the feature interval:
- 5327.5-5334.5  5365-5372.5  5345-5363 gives -2.4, 2.66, 2.95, 2.84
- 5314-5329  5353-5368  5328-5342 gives 0.7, 3.04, 3.29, 3.12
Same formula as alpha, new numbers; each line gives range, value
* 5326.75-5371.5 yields 3.06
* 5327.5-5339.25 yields 2.97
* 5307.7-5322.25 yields 3.25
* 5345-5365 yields 3.2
